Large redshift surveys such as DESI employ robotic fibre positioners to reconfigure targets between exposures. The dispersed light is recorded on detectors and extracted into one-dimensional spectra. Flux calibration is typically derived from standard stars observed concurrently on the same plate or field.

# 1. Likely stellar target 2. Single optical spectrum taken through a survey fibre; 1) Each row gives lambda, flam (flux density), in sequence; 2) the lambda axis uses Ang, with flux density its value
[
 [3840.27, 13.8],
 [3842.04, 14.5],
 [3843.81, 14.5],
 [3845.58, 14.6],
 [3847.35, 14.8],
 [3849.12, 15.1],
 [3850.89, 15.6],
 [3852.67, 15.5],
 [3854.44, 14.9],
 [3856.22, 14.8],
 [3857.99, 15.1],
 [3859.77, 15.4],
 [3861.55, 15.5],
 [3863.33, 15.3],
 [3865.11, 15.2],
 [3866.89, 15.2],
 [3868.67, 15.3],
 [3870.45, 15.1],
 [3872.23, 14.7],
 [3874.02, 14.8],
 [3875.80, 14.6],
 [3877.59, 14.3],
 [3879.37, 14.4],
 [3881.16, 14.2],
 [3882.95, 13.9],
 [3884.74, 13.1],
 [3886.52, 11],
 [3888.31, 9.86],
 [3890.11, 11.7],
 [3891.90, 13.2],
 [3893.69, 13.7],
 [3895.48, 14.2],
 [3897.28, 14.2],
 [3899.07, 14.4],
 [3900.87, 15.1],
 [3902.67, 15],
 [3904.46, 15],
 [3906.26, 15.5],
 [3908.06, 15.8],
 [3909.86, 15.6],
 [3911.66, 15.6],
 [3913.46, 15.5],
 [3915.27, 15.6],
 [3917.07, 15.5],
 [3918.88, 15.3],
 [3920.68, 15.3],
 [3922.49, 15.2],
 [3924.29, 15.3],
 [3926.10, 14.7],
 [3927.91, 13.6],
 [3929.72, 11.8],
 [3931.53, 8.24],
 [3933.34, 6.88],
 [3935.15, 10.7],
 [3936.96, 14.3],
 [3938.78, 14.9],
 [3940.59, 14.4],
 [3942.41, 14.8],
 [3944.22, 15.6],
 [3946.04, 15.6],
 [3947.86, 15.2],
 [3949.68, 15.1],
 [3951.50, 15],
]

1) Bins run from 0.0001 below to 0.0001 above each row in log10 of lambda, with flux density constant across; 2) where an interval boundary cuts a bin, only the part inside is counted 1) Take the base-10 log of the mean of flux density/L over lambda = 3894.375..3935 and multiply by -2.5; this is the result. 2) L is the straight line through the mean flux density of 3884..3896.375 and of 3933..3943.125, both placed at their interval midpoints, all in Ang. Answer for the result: -0.12 mag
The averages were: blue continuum 12.4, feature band 14.2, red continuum 12.9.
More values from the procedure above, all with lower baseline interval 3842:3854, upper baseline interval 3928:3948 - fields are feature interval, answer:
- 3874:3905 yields 0.03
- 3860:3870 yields -0.05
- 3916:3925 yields -0.15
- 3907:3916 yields -0.16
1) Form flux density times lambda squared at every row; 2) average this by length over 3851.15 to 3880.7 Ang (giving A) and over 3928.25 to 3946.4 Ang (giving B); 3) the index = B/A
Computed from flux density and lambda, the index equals 0.9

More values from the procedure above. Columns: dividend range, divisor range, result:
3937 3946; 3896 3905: 1.04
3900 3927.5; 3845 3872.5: 1.04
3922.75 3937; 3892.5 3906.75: 0.83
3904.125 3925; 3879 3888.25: 1.21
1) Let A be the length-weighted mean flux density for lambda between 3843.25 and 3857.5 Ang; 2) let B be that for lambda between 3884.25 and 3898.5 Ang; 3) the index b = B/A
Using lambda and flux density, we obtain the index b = 0.84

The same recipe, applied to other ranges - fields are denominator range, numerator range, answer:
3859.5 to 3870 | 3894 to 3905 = 0.95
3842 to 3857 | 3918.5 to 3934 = 0.87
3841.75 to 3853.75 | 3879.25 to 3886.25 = 0.91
